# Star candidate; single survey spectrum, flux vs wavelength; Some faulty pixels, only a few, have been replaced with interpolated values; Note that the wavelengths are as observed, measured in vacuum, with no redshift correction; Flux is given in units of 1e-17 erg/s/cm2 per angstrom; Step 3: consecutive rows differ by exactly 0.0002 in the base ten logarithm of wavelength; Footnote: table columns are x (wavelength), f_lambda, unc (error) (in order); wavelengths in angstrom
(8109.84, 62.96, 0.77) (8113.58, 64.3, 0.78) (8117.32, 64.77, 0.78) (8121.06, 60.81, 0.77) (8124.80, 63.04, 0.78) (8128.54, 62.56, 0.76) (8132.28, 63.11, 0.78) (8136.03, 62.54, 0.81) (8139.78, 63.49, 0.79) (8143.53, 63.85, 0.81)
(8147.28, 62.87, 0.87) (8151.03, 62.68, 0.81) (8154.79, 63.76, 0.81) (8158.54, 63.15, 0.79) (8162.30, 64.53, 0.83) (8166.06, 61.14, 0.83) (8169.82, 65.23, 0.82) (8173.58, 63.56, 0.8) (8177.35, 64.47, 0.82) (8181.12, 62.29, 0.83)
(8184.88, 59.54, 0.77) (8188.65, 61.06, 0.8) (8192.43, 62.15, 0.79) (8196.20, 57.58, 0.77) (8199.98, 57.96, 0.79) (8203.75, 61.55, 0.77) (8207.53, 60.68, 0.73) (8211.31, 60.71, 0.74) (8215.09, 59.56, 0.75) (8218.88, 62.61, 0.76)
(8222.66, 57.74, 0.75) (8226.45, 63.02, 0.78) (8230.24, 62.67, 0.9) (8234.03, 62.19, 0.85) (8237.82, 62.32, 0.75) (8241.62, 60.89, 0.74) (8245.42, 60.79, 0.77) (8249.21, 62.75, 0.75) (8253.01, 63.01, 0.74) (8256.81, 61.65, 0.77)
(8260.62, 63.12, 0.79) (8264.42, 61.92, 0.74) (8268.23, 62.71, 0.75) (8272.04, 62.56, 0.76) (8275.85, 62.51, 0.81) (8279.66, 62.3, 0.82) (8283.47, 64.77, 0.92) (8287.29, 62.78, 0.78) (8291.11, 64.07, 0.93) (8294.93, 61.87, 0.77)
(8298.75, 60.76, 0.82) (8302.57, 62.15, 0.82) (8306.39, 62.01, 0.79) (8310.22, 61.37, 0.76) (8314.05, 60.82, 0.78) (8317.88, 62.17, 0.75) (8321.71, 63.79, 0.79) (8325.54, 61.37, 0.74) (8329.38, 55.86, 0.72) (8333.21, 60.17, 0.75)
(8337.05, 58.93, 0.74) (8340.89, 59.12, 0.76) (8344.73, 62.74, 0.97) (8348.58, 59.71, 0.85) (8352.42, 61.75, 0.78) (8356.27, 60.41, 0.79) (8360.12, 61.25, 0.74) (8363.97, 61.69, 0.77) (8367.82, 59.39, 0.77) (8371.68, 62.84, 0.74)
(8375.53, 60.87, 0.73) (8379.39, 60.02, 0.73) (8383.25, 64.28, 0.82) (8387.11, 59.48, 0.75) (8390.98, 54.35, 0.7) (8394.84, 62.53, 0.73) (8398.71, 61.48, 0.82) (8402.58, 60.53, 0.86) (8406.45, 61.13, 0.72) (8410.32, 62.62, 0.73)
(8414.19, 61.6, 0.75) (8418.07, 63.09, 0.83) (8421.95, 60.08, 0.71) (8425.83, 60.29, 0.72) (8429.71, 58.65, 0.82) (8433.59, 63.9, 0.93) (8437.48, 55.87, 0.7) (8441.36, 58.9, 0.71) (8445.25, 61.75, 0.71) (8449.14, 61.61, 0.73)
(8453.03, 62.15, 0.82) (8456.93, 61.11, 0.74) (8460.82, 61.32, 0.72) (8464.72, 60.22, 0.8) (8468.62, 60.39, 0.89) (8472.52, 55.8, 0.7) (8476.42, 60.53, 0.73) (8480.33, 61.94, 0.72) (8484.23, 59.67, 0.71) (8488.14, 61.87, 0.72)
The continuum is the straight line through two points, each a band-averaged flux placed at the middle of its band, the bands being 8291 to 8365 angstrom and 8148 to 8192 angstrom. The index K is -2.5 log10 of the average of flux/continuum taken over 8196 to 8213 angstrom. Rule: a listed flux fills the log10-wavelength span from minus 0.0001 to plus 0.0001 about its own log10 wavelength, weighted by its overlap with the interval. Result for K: 0.04 mag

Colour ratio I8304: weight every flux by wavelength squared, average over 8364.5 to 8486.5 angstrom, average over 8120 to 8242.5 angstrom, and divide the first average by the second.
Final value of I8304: 1.0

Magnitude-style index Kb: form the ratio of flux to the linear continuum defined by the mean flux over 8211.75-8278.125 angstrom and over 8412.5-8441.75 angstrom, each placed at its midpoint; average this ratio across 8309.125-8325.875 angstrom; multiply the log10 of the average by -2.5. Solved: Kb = -0.01 mag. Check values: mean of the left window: 61.9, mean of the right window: 60.4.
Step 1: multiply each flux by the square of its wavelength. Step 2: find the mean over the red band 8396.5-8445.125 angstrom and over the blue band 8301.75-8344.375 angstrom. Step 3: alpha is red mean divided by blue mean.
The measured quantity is 1.0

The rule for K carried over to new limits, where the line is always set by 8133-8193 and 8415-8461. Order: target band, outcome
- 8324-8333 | 0.050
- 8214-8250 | 0.016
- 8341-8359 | 0.008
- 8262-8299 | -0.013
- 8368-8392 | 0.013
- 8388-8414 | 0.010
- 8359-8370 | 0.009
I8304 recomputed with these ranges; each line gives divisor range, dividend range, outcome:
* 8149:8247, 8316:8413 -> 1.03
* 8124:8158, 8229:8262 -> 1.01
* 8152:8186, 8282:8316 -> 1.02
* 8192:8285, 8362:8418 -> 1.03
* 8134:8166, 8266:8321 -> 1.02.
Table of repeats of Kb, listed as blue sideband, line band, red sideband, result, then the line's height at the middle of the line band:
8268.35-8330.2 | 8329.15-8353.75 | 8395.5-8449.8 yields 0.030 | 61.7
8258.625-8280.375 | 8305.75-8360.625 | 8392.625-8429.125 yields 0.022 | 62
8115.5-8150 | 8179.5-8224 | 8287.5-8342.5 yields 0.035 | 62.3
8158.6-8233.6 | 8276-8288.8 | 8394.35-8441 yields -0.034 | 61.3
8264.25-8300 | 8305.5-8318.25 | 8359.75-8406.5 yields 0.011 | 62.1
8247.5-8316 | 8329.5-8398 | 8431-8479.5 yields 0.017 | 61.4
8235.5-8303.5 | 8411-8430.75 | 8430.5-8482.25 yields -0.003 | 60.8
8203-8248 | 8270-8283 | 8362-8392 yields -0.030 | 61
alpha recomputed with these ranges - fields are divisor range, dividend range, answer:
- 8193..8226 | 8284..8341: 1.05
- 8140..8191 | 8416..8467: 1.03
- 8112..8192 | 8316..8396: 1.01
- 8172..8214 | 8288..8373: 1.04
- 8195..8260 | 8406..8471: 1.05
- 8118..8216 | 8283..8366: 1.02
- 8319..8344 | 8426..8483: 1.03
